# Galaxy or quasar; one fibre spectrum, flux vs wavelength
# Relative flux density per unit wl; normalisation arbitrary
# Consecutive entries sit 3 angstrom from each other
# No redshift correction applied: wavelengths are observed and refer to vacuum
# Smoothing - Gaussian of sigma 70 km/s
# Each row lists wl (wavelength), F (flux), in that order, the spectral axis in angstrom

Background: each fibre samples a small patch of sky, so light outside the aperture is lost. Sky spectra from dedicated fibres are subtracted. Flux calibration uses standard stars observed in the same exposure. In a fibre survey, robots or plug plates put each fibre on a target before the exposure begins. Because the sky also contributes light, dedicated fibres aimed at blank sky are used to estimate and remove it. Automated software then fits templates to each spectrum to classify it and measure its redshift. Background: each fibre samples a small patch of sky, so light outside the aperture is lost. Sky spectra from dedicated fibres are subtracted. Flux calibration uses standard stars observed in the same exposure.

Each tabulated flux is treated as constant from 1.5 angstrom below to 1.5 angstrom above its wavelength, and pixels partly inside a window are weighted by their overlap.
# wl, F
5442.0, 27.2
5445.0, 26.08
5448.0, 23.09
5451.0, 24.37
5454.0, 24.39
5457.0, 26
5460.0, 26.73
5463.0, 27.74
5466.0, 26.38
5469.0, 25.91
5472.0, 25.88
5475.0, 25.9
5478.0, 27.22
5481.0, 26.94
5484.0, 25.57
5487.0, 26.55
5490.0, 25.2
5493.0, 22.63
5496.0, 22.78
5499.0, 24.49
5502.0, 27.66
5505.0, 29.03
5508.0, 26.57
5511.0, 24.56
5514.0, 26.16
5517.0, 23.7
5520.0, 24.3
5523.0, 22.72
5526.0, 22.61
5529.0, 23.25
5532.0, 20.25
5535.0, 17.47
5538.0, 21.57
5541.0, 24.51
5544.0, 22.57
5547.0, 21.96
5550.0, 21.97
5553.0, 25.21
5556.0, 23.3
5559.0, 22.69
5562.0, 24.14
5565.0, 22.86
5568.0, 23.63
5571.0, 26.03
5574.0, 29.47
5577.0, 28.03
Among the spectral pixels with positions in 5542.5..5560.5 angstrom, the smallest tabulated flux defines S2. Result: 21.96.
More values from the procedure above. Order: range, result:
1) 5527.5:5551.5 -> 17.47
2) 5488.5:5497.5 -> 22.63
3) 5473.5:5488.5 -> 25.57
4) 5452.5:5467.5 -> 24.39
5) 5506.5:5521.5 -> 23.7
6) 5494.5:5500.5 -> 22.78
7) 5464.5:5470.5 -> 25.91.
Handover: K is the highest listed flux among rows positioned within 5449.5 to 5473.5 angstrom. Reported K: 27.74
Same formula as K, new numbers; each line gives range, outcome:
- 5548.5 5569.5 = 25.21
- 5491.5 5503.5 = 27.66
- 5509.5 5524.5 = 26.16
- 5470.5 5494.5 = 27.22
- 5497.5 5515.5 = 29.03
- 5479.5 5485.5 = 26.94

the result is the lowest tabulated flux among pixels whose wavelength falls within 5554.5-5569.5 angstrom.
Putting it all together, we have 22.69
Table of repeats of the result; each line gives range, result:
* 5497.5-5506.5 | 24.49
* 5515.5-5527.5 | 22.61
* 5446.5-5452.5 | 23.09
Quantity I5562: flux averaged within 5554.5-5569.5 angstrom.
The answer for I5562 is 23.3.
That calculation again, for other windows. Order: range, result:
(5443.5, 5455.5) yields 24.5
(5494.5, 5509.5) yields 26.1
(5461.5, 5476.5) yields 26.4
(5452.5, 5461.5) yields 25.7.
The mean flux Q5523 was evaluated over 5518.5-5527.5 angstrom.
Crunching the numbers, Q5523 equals 23.2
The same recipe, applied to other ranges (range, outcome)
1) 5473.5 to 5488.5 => 26.4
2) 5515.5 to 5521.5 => 24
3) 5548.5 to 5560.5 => 23.3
